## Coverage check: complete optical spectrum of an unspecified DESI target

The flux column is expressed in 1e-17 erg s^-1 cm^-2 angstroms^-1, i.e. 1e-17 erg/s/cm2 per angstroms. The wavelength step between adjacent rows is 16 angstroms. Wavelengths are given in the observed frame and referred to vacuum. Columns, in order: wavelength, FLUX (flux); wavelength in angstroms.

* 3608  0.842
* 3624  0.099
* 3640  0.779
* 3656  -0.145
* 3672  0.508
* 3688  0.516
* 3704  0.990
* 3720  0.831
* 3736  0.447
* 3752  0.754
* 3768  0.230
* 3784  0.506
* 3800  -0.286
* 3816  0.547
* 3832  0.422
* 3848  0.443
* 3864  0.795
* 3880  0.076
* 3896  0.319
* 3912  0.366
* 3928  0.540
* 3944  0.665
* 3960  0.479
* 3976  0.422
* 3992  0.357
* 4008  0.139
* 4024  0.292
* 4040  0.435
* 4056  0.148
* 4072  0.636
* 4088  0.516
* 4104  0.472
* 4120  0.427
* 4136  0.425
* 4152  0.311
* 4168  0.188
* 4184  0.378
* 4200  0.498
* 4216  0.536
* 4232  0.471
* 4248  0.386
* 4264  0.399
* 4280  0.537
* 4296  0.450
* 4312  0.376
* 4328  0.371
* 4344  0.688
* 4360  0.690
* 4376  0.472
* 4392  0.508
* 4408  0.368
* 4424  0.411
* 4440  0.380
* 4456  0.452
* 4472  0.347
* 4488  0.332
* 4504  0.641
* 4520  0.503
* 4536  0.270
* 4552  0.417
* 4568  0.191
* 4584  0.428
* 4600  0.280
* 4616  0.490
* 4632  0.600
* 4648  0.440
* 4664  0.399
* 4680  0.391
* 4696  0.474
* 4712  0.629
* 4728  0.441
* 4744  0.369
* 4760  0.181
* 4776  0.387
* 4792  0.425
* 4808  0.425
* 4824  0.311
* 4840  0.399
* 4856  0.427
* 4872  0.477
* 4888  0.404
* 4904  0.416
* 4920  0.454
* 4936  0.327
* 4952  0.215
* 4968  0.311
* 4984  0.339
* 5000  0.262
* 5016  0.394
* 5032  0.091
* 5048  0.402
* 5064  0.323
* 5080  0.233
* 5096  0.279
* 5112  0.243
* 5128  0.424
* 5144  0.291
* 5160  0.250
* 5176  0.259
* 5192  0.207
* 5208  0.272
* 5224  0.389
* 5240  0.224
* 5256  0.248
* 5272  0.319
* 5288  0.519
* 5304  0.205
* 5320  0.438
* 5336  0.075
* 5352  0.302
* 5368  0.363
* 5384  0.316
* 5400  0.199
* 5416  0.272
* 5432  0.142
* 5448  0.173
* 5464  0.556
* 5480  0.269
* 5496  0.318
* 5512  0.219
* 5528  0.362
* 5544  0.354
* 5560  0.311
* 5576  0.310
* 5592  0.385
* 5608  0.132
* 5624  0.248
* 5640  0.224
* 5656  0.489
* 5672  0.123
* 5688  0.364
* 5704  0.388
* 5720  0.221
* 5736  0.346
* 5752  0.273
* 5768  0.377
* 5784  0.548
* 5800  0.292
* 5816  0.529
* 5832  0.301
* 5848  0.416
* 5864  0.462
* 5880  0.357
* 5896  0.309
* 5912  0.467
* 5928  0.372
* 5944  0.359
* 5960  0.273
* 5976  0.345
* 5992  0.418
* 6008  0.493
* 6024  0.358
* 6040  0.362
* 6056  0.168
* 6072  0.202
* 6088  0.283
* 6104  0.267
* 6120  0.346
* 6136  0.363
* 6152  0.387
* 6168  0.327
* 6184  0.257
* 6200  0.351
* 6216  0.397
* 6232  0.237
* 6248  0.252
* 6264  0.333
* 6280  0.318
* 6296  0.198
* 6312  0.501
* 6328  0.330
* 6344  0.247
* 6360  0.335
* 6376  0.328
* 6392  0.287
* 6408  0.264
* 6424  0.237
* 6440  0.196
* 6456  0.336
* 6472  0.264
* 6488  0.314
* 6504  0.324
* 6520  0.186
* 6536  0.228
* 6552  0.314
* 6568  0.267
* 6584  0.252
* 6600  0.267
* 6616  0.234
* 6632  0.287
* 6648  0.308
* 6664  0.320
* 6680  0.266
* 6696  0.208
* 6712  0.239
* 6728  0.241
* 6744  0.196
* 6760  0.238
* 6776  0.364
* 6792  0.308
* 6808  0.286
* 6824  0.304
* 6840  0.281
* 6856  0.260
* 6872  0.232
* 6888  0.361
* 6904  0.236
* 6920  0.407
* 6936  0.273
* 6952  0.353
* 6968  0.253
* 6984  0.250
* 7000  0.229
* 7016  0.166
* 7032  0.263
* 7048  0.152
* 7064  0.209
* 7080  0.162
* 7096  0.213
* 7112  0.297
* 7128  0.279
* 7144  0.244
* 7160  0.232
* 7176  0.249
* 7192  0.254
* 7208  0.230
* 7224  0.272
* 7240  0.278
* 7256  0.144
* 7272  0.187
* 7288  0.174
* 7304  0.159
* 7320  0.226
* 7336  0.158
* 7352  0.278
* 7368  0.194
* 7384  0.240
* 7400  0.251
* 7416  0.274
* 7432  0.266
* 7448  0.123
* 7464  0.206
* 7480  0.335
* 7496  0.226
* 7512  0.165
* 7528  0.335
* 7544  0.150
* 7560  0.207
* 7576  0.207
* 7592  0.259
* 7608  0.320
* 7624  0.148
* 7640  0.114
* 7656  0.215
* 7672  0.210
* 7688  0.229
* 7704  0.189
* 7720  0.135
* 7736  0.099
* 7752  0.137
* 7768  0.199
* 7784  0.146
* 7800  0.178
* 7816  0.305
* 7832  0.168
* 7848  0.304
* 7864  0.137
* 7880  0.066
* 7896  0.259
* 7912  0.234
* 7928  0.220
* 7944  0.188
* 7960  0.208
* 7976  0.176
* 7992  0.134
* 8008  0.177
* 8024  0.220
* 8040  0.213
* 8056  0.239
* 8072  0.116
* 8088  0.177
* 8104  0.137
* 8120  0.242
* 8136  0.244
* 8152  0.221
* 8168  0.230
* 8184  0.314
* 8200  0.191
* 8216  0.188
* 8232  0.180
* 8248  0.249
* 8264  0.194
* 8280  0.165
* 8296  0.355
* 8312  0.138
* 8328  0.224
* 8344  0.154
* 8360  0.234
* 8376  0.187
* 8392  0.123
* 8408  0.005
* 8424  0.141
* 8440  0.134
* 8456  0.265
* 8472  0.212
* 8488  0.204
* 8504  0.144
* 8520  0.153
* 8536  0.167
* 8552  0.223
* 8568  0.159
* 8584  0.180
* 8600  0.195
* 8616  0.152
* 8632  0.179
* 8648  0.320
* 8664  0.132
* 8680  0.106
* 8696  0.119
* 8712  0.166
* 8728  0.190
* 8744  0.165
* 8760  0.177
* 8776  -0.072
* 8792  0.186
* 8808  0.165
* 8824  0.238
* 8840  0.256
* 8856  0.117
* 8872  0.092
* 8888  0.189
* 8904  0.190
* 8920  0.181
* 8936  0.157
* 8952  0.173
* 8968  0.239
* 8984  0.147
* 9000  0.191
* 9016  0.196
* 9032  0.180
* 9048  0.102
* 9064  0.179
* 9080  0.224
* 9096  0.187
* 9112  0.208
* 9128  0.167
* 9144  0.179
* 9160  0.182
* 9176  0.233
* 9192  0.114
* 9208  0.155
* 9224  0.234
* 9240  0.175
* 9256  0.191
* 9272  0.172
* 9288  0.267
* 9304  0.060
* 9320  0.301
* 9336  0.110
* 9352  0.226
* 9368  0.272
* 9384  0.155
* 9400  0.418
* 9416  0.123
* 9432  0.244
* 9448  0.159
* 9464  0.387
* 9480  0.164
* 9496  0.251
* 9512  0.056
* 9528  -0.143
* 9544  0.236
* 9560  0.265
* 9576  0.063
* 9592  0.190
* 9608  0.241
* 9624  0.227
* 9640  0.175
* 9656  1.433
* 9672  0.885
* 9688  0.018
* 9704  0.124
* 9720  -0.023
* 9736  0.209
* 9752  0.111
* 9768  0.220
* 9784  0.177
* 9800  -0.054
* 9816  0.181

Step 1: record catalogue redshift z 1.59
